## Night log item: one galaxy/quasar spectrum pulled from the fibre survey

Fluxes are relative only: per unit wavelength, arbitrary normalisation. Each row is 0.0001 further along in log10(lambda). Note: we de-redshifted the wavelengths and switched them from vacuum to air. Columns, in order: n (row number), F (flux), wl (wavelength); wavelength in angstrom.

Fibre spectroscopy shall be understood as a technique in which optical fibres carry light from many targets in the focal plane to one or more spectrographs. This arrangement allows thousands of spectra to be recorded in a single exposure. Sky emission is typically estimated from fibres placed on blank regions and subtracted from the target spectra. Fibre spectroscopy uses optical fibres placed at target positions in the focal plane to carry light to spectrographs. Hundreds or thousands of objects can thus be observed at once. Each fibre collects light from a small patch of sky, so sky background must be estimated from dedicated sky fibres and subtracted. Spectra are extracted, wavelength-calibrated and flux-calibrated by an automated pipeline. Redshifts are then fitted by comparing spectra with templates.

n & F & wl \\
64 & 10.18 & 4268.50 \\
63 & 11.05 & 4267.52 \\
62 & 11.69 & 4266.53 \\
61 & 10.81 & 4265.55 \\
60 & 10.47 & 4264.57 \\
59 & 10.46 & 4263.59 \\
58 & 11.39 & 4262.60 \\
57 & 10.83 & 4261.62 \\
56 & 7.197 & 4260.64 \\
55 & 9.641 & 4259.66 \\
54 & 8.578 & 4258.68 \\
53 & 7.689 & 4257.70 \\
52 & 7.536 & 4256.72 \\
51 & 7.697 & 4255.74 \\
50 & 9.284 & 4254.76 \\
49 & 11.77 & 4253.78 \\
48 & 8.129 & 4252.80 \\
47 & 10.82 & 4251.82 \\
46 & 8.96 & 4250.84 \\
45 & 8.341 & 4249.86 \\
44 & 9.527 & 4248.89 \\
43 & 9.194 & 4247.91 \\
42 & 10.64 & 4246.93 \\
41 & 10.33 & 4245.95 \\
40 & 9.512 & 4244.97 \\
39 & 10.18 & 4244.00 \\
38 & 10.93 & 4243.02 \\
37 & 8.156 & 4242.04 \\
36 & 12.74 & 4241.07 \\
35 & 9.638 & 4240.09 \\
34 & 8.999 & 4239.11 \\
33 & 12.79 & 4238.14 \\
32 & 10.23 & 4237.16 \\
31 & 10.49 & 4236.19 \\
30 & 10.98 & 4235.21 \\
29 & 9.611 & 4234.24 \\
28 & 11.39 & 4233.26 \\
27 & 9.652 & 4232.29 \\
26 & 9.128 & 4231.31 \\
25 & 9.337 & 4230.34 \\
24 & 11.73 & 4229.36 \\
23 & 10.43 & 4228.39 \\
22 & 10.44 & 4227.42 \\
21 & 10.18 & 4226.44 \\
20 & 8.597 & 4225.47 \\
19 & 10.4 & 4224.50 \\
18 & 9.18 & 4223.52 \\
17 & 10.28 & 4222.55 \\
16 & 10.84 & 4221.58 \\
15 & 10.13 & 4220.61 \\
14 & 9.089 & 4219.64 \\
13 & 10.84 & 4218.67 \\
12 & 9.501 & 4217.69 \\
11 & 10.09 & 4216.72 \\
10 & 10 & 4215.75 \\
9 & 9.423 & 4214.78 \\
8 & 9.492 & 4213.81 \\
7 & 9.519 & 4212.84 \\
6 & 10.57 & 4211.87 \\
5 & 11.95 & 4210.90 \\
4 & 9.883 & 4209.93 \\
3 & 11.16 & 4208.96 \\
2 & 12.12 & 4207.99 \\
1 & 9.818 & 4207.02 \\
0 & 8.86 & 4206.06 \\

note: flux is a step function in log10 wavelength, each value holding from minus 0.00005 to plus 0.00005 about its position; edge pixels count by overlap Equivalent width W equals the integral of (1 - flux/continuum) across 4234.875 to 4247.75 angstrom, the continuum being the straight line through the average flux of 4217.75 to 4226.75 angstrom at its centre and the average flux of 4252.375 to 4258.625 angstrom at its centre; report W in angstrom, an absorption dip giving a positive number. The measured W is -1.65 angstrom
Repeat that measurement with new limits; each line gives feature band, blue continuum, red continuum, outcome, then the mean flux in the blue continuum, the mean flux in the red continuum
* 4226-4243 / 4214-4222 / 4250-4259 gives -1.6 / 9.96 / 8.92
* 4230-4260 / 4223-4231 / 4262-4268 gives 2.0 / 10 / 11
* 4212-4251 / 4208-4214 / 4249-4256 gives -0.2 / 10.6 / 9.36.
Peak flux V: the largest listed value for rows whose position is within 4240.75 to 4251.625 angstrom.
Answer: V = 12.74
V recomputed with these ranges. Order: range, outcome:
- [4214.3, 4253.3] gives 12.79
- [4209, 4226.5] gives 11.95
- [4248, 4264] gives 11.77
